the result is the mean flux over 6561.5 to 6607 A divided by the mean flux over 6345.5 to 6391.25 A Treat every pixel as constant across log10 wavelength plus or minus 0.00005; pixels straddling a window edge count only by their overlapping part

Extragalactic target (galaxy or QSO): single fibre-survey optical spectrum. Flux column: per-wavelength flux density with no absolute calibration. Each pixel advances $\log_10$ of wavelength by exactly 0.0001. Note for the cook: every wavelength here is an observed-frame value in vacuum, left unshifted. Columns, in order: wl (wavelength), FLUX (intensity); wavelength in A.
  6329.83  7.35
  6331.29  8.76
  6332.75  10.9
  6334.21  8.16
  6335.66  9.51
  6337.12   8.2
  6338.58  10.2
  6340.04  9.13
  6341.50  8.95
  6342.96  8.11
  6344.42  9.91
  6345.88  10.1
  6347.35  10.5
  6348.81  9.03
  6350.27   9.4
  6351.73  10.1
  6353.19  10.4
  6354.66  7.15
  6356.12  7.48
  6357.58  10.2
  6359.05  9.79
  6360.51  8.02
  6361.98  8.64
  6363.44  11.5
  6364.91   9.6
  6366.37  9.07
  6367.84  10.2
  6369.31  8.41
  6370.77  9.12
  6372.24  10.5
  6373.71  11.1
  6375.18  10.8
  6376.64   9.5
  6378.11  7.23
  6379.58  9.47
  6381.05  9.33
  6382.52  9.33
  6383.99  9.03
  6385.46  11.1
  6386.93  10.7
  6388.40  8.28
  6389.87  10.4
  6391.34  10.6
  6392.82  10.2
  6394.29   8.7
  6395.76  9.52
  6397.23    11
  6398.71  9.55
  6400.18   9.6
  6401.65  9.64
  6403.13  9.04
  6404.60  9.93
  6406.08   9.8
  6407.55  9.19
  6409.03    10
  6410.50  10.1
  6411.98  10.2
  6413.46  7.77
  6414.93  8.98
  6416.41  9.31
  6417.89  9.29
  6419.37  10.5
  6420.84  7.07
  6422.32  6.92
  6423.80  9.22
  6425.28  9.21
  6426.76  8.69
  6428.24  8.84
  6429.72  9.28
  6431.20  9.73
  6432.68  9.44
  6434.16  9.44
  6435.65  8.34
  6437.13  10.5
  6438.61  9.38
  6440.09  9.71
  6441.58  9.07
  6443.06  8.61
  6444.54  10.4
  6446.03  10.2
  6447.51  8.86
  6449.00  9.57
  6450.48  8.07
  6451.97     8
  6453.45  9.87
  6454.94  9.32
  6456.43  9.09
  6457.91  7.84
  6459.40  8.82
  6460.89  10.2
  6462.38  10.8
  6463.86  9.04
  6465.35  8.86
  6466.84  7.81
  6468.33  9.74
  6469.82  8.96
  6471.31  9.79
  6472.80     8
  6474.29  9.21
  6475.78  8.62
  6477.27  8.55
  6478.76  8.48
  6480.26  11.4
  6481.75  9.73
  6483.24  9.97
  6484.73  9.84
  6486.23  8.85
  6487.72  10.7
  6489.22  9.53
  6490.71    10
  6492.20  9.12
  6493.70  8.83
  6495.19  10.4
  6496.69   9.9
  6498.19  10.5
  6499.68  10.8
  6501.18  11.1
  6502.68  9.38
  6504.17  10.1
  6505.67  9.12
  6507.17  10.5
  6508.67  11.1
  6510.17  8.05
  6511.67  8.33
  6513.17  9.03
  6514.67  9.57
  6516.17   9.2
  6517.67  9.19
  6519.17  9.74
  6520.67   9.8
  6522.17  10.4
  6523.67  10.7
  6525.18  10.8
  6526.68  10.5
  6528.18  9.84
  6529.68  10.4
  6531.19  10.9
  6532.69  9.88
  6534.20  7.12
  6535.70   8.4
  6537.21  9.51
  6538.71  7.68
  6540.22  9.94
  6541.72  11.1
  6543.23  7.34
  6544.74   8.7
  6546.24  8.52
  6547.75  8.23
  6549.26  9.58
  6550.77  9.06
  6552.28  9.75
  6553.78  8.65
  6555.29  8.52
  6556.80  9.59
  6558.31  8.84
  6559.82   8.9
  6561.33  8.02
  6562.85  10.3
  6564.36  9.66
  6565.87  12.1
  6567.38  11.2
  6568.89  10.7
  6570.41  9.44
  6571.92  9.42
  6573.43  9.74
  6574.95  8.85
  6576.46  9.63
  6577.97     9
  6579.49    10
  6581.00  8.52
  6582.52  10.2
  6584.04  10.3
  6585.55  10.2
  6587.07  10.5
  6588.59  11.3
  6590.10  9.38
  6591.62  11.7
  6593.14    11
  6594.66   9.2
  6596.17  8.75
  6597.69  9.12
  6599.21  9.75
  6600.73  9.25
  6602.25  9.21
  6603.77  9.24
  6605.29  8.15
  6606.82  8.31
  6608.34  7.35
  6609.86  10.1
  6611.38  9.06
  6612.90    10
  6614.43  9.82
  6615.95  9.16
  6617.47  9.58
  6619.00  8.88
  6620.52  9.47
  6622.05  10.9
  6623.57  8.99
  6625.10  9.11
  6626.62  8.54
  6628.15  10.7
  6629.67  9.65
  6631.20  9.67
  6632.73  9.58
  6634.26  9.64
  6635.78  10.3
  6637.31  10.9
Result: 1.03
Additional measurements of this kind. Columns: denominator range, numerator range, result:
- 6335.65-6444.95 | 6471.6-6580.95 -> 1.01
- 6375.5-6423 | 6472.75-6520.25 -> 1.02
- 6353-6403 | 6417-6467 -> 0.96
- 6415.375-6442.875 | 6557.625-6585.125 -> 1.07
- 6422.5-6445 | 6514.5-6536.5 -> 1.06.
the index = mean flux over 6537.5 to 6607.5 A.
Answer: 9.49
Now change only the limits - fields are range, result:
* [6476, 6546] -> 9.64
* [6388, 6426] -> 9.39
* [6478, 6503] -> 9.92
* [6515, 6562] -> 9.32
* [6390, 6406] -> 9.8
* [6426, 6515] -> 9.42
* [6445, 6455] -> 9.15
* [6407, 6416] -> 9.37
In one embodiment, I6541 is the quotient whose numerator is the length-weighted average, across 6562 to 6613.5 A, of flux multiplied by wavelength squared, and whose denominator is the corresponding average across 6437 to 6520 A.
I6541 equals 1.06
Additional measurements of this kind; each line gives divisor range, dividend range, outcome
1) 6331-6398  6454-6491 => 1.01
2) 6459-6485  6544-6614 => 1.05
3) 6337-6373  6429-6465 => 1.02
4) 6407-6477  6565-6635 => 1.11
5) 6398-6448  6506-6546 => 1.06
